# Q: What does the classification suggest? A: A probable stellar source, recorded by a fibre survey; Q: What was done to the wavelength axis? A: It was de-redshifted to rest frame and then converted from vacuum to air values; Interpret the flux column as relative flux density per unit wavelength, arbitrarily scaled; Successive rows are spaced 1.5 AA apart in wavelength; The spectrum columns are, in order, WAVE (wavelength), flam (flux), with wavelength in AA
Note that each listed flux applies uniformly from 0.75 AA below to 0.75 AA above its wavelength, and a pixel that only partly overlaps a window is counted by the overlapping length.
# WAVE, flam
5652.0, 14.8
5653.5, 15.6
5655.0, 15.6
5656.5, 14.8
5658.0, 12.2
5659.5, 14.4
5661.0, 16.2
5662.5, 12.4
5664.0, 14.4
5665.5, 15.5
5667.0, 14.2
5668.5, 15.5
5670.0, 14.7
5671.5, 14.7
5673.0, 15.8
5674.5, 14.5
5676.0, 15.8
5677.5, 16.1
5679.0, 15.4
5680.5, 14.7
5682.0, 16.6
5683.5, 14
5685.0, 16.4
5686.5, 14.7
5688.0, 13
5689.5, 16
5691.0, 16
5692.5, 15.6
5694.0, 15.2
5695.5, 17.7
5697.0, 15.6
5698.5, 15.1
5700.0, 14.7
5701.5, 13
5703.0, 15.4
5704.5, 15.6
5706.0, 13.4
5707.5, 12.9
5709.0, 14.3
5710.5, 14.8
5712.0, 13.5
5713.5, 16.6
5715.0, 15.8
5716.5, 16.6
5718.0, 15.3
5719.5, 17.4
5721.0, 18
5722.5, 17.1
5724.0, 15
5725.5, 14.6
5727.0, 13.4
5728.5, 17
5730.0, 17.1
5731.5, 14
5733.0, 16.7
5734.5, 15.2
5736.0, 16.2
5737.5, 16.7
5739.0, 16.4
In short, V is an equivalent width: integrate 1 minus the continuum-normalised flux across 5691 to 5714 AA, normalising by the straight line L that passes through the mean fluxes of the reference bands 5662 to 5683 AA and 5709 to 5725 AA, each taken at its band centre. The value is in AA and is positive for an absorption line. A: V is 1.0 AA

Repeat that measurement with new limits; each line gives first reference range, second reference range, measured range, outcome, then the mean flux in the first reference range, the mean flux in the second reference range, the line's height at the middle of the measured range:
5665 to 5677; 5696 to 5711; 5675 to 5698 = -1.05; 15.1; 14.5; 14.8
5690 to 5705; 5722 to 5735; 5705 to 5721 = 0.28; 15.4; 15.5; 15.5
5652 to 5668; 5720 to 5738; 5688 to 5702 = -0.09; 14.6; 15.9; 15.3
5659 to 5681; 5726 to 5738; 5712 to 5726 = -0.51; 15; 15.7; 15.6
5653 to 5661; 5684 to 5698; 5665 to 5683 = -0.21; 14.6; 15.5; 15.1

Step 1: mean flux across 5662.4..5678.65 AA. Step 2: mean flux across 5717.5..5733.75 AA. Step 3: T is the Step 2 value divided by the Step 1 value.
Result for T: 1.07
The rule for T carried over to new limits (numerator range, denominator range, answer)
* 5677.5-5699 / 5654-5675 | 1.06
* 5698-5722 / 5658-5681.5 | 1.02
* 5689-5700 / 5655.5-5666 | 1.11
